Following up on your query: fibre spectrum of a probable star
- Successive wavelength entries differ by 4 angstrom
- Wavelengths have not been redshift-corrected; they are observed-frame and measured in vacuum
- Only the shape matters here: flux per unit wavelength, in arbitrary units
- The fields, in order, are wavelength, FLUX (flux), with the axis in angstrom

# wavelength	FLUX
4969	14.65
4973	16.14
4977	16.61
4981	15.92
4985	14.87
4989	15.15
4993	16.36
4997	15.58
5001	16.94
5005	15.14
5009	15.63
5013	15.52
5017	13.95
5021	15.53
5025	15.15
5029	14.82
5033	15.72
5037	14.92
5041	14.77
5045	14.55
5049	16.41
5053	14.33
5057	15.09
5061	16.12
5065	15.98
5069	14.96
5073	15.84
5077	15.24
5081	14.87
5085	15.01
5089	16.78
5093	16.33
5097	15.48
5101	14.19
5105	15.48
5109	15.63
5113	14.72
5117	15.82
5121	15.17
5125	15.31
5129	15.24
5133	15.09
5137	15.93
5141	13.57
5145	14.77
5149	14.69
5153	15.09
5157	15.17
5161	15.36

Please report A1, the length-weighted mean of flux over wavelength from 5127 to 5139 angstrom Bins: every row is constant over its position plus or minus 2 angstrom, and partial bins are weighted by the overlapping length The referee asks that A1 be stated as 15.4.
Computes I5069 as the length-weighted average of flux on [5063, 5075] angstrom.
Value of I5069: 15.6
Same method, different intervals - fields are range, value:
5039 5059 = 15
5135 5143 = 14.8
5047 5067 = 15.6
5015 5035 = 15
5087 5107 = 15.7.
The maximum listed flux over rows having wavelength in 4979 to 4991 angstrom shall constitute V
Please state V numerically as 15.92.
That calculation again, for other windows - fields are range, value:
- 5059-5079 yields 16.12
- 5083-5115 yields 16.78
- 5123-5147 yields 15.93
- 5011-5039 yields 15.72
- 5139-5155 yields 15.09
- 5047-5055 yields 16.41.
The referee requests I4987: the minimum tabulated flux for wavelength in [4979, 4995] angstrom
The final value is 14.87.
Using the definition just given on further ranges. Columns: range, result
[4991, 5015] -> 15.14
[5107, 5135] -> 14.72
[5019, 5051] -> 14.55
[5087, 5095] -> 16.33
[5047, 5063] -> 14.33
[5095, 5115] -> 14.19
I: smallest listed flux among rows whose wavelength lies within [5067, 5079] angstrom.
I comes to 14.96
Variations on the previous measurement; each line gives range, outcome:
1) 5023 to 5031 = 14.82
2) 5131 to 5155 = 13.57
